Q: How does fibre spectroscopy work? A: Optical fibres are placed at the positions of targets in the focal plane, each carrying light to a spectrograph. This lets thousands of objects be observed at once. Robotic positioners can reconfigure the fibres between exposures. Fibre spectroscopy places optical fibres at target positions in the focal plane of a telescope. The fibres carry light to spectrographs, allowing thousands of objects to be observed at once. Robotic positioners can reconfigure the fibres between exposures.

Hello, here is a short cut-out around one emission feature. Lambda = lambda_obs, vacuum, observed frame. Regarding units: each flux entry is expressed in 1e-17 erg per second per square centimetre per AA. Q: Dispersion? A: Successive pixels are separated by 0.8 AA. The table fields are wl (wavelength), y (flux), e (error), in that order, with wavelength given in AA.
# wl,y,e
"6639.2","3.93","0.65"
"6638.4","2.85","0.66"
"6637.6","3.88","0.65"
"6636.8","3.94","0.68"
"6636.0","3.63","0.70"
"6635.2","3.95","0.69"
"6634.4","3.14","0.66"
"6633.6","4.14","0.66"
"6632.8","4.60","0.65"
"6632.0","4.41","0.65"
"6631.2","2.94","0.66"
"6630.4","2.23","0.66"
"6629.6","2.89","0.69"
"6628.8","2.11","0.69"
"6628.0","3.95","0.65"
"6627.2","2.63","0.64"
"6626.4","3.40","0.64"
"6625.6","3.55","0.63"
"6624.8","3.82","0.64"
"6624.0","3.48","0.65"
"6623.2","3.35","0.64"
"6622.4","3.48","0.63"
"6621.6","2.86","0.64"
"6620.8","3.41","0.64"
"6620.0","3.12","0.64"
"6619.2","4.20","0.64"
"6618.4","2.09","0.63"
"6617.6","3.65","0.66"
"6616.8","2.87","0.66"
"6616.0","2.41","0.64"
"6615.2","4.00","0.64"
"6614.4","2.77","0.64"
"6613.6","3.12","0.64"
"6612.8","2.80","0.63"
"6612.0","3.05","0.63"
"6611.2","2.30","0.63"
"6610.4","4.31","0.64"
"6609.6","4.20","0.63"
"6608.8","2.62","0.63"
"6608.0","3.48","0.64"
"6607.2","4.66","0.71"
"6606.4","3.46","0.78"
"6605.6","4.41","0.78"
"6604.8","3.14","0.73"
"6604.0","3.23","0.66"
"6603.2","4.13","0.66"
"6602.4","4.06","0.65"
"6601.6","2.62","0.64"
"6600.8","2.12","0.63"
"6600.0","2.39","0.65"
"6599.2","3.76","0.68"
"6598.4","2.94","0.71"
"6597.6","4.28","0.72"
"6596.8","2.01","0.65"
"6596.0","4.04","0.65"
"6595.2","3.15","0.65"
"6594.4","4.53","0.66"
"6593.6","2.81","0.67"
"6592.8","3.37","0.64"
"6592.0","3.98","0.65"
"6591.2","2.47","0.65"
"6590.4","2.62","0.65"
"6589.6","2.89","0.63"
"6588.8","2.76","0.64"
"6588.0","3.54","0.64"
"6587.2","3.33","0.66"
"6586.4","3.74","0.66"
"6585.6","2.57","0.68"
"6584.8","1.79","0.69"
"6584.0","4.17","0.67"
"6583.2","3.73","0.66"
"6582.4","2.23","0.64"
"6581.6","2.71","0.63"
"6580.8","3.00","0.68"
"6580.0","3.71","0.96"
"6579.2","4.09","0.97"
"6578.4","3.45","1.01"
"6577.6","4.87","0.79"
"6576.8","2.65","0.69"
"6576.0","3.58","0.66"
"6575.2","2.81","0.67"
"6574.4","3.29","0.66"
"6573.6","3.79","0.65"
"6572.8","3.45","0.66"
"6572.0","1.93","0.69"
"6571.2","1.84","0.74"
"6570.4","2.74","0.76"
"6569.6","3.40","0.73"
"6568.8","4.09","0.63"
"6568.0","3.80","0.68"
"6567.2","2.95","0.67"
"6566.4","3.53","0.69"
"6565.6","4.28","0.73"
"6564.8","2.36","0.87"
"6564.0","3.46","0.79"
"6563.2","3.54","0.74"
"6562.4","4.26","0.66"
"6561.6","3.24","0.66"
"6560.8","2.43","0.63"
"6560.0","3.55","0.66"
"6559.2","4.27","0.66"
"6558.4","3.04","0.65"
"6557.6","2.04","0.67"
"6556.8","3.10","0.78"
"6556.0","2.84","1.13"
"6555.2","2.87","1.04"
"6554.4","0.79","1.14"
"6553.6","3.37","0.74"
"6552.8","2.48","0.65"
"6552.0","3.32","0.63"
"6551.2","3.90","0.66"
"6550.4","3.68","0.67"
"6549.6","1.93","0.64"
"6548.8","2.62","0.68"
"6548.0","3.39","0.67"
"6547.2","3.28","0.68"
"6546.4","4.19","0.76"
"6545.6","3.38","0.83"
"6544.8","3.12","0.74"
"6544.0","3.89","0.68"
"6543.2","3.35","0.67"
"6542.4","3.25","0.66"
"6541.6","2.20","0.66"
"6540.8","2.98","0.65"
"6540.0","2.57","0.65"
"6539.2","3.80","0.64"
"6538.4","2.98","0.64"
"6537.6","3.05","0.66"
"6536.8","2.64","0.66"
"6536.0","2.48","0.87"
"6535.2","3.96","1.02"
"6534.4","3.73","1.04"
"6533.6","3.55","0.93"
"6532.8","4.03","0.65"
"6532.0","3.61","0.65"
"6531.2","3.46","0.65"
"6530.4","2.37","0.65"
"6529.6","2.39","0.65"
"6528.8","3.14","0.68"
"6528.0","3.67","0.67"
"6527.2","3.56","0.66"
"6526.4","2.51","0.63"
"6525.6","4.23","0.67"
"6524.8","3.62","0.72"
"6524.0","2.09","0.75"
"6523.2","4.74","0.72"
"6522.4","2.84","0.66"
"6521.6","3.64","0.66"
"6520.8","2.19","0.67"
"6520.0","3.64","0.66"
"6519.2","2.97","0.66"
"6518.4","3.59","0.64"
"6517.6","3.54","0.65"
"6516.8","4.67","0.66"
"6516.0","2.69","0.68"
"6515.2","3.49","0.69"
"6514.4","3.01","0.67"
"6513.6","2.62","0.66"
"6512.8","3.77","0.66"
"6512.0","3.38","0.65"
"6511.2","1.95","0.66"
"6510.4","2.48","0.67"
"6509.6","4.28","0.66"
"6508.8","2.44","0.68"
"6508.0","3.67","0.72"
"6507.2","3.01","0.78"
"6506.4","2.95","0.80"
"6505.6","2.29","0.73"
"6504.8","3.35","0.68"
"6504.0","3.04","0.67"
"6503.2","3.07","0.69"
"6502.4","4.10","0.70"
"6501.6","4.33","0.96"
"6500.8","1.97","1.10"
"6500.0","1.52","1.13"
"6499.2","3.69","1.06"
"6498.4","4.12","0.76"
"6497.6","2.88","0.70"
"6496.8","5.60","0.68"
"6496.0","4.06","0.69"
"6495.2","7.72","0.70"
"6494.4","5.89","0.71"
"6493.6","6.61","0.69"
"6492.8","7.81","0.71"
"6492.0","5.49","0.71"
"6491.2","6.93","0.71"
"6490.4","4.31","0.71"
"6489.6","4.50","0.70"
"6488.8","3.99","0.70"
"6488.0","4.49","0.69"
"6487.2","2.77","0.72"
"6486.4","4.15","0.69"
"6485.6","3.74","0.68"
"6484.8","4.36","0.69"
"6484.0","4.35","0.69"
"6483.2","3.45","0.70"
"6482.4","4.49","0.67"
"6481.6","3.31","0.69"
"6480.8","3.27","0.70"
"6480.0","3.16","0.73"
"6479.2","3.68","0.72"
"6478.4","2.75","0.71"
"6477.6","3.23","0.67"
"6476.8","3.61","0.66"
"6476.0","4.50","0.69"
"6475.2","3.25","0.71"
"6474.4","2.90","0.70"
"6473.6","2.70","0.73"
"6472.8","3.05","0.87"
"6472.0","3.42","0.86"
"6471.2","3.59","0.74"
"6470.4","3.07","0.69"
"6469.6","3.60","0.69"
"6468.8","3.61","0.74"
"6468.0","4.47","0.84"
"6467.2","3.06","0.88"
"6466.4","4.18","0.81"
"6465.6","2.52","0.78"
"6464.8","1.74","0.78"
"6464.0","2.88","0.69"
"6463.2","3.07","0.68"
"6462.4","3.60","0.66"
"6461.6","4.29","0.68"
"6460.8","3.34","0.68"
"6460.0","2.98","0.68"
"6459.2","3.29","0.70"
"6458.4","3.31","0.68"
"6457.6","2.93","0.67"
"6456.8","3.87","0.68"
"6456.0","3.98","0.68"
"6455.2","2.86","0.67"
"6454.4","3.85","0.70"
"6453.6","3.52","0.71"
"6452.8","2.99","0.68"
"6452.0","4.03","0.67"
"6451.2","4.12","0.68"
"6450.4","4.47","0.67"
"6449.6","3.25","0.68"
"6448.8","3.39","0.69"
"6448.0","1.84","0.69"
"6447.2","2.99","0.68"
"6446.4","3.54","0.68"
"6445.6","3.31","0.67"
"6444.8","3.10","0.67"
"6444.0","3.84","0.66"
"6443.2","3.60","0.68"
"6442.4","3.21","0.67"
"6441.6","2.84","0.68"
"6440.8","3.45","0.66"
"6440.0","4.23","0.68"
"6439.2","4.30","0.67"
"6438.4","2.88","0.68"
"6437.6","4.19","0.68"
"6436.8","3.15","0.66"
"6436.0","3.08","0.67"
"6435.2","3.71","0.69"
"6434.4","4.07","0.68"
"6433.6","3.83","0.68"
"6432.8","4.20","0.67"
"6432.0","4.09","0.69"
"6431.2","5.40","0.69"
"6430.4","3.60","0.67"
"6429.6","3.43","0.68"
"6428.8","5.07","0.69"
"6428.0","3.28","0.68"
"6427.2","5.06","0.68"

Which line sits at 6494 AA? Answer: [O III]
